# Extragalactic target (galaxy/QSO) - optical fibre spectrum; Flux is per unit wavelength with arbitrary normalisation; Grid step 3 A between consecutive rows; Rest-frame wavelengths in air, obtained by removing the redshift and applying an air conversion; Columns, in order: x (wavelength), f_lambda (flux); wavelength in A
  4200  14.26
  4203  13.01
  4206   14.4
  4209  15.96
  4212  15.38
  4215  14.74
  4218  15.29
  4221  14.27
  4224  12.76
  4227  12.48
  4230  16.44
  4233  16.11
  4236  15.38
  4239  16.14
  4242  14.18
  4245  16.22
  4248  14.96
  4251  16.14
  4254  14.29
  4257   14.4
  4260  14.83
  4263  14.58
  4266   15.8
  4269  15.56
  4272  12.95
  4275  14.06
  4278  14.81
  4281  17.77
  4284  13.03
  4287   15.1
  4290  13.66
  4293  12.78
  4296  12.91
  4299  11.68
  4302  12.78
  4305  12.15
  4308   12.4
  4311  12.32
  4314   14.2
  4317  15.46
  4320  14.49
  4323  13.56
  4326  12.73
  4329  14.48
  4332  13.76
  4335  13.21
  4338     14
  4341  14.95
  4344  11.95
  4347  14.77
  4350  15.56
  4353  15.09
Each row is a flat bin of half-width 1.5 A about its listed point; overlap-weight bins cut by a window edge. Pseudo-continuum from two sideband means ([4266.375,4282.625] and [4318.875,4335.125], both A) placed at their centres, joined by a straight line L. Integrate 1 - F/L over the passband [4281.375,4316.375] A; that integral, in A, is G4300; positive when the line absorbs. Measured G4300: 3.0 A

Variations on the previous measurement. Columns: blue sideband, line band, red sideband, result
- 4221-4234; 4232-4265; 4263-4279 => -1.6 A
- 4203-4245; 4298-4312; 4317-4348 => 1.8 A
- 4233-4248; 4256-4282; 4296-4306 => -1.8 A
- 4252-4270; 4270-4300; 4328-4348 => 1.3 A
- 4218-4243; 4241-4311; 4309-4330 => 0.6 A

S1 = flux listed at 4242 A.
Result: 14.18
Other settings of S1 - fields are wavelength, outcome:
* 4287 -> 15.1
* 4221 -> 14.27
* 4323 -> 13.56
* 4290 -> 13.66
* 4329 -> 14.48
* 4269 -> 15.56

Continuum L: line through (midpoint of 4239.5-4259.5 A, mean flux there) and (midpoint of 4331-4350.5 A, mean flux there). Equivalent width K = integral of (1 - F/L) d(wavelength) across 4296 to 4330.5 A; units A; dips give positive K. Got 2.4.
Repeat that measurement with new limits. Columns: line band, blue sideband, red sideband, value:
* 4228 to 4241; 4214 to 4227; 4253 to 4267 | -1.4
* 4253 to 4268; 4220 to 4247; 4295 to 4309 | -1.0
